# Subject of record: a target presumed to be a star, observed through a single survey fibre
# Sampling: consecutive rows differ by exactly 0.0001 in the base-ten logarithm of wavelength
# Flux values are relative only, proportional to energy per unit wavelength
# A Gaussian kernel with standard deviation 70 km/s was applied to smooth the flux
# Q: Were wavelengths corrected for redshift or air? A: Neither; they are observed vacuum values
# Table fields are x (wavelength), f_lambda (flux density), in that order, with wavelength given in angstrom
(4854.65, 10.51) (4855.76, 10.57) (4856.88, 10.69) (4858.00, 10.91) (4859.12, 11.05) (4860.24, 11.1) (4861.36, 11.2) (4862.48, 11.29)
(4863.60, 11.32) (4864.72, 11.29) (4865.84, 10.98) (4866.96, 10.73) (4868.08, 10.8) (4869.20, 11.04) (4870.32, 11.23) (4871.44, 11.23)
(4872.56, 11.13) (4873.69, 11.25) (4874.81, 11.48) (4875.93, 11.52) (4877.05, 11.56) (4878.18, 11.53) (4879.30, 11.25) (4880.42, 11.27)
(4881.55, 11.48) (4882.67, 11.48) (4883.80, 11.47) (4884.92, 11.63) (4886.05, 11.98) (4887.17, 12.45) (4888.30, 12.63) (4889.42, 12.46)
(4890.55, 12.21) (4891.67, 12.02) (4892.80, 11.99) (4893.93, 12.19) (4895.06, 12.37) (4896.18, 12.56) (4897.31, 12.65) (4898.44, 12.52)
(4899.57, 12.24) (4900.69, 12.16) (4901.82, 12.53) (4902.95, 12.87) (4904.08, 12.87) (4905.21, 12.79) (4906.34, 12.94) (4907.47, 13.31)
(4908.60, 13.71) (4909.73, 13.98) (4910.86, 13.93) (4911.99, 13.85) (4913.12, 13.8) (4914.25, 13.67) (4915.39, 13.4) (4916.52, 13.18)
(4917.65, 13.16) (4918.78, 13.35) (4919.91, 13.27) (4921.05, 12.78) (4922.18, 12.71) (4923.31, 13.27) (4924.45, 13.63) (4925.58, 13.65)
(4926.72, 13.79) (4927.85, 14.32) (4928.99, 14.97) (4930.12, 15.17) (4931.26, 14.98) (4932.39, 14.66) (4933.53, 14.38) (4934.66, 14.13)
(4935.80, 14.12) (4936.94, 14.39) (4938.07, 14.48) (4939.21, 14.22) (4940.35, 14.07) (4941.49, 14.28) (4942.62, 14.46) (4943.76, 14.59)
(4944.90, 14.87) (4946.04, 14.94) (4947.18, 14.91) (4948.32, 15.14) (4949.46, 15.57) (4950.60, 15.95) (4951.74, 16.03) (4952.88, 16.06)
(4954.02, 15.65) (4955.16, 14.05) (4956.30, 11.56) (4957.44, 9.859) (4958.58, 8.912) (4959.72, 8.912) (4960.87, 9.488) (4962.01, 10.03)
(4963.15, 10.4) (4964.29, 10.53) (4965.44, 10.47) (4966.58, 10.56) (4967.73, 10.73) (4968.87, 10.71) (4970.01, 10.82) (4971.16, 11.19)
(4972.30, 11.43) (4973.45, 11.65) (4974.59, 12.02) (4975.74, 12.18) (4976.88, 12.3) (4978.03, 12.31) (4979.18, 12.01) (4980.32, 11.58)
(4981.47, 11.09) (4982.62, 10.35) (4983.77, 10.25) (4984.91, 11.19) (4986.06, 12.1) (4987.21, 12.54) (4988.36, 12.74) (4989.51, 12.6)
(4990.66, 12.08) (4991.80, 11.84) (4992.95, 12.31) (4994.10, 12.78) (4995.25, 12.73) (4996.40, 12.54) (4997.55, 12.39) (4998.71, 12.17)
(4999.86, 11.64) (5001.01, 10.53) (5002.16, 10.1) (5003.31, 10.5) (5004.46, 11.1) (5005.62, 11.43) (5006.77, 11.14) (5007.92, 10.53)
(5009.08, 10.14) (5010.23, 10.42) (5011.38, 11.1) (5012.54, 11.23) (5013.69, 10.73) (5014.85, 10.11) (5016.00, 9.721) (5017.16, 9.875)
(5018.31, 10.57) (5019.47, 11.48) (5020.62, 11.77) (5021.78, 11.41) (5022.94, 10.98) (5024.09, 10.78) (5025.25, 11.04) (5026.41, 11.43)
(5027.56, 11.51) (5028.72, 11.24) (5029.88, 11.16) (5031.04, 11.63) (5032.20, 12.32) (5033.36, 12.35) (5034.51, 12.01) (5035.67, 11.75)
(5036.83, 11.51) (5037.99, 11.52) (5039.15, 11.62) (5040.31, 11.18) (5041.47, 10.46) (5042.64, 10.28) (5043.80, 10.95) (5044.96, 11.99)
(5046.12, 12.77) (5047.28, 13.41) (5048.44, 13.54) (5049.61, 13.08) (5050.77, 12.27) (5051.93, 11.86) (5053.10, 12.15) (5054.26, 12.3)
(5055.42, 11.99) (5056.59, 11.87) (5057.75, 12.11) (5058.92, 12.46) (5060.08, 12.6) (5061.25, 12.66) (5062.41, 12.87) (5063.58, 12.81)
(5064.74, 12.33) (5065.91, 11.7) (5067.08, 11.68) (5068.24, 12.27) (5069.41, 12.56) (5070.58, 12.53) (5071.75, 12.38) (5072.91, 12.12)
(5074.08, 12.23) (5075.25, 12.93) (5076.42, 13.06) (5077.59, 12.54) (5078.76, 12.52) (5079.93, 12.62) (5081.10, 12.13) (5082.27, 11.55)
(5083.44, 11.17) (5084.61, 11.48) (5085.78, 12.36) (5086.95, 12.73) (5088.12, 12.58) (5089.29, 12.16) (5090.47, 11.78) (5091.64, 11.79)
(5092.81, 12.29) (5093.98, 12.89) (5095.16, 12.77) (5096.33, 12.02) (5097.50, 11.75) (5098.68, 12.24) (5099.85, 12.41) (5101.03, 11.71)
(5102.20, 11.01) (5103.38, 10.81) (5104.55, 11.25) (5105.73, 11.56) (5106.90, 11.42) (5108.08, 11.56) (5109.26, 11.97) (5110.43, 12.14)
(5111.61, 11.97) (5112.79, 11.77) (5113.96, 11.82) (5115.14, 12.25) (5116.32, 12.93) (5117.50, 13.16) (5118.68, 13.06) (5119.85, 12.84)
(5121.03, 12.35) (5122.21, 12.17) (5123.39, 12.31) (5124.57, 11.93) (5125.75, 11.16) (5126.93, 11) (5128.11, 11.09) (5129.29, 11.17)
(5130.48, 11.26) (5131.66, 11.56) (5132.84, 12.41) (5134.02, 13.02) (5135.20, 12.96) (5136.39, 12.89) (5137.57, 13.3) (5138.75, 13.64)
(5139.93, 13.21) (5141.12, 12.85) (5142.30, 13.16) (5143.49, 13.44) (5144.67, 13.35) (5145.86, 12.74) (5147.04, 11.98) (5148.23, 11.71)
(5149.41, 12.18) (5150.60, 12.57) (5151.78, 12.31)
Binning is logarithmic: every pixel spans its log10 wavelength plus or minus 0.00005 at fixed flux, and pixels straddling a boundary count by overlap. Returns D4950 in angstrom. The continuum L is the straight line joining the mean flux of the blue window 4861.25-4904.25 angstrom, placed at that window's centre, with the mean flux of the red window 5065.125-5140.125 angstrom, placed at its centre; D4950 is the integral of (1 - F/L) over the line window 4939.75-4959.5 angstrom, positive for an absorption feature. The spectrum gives -3.7 angstrom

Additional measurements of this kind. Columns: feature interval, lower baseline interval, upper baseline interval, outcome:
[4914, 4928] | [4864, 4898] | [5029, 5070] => -1.91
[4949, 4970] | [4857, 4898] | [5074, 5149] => -0.22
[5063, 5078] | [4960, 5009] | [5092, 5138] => -0.73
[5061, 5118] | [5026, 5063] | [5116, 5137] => -0.30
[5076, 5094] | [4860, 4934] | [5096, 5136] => -0.26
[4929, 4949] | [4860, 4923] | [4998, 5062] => -4.39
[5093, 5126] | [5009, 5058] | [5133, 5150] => 1.09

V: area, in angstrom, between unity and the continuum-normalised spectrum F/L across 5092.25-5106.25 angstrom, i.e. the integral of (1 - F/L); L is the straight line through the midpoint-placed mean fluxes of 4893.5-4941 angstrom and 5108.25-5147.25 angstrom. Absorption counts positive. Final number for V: 0.7 angstrom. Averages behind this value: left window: 13.5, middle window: 11.9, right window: 12.4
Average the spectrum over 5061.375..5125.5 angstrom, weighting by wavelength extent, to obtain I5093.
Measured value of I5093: 12.2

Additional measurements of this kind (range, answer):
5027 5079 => 12.1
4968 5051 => 11.5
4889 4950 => 13.6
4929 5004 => 12.6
